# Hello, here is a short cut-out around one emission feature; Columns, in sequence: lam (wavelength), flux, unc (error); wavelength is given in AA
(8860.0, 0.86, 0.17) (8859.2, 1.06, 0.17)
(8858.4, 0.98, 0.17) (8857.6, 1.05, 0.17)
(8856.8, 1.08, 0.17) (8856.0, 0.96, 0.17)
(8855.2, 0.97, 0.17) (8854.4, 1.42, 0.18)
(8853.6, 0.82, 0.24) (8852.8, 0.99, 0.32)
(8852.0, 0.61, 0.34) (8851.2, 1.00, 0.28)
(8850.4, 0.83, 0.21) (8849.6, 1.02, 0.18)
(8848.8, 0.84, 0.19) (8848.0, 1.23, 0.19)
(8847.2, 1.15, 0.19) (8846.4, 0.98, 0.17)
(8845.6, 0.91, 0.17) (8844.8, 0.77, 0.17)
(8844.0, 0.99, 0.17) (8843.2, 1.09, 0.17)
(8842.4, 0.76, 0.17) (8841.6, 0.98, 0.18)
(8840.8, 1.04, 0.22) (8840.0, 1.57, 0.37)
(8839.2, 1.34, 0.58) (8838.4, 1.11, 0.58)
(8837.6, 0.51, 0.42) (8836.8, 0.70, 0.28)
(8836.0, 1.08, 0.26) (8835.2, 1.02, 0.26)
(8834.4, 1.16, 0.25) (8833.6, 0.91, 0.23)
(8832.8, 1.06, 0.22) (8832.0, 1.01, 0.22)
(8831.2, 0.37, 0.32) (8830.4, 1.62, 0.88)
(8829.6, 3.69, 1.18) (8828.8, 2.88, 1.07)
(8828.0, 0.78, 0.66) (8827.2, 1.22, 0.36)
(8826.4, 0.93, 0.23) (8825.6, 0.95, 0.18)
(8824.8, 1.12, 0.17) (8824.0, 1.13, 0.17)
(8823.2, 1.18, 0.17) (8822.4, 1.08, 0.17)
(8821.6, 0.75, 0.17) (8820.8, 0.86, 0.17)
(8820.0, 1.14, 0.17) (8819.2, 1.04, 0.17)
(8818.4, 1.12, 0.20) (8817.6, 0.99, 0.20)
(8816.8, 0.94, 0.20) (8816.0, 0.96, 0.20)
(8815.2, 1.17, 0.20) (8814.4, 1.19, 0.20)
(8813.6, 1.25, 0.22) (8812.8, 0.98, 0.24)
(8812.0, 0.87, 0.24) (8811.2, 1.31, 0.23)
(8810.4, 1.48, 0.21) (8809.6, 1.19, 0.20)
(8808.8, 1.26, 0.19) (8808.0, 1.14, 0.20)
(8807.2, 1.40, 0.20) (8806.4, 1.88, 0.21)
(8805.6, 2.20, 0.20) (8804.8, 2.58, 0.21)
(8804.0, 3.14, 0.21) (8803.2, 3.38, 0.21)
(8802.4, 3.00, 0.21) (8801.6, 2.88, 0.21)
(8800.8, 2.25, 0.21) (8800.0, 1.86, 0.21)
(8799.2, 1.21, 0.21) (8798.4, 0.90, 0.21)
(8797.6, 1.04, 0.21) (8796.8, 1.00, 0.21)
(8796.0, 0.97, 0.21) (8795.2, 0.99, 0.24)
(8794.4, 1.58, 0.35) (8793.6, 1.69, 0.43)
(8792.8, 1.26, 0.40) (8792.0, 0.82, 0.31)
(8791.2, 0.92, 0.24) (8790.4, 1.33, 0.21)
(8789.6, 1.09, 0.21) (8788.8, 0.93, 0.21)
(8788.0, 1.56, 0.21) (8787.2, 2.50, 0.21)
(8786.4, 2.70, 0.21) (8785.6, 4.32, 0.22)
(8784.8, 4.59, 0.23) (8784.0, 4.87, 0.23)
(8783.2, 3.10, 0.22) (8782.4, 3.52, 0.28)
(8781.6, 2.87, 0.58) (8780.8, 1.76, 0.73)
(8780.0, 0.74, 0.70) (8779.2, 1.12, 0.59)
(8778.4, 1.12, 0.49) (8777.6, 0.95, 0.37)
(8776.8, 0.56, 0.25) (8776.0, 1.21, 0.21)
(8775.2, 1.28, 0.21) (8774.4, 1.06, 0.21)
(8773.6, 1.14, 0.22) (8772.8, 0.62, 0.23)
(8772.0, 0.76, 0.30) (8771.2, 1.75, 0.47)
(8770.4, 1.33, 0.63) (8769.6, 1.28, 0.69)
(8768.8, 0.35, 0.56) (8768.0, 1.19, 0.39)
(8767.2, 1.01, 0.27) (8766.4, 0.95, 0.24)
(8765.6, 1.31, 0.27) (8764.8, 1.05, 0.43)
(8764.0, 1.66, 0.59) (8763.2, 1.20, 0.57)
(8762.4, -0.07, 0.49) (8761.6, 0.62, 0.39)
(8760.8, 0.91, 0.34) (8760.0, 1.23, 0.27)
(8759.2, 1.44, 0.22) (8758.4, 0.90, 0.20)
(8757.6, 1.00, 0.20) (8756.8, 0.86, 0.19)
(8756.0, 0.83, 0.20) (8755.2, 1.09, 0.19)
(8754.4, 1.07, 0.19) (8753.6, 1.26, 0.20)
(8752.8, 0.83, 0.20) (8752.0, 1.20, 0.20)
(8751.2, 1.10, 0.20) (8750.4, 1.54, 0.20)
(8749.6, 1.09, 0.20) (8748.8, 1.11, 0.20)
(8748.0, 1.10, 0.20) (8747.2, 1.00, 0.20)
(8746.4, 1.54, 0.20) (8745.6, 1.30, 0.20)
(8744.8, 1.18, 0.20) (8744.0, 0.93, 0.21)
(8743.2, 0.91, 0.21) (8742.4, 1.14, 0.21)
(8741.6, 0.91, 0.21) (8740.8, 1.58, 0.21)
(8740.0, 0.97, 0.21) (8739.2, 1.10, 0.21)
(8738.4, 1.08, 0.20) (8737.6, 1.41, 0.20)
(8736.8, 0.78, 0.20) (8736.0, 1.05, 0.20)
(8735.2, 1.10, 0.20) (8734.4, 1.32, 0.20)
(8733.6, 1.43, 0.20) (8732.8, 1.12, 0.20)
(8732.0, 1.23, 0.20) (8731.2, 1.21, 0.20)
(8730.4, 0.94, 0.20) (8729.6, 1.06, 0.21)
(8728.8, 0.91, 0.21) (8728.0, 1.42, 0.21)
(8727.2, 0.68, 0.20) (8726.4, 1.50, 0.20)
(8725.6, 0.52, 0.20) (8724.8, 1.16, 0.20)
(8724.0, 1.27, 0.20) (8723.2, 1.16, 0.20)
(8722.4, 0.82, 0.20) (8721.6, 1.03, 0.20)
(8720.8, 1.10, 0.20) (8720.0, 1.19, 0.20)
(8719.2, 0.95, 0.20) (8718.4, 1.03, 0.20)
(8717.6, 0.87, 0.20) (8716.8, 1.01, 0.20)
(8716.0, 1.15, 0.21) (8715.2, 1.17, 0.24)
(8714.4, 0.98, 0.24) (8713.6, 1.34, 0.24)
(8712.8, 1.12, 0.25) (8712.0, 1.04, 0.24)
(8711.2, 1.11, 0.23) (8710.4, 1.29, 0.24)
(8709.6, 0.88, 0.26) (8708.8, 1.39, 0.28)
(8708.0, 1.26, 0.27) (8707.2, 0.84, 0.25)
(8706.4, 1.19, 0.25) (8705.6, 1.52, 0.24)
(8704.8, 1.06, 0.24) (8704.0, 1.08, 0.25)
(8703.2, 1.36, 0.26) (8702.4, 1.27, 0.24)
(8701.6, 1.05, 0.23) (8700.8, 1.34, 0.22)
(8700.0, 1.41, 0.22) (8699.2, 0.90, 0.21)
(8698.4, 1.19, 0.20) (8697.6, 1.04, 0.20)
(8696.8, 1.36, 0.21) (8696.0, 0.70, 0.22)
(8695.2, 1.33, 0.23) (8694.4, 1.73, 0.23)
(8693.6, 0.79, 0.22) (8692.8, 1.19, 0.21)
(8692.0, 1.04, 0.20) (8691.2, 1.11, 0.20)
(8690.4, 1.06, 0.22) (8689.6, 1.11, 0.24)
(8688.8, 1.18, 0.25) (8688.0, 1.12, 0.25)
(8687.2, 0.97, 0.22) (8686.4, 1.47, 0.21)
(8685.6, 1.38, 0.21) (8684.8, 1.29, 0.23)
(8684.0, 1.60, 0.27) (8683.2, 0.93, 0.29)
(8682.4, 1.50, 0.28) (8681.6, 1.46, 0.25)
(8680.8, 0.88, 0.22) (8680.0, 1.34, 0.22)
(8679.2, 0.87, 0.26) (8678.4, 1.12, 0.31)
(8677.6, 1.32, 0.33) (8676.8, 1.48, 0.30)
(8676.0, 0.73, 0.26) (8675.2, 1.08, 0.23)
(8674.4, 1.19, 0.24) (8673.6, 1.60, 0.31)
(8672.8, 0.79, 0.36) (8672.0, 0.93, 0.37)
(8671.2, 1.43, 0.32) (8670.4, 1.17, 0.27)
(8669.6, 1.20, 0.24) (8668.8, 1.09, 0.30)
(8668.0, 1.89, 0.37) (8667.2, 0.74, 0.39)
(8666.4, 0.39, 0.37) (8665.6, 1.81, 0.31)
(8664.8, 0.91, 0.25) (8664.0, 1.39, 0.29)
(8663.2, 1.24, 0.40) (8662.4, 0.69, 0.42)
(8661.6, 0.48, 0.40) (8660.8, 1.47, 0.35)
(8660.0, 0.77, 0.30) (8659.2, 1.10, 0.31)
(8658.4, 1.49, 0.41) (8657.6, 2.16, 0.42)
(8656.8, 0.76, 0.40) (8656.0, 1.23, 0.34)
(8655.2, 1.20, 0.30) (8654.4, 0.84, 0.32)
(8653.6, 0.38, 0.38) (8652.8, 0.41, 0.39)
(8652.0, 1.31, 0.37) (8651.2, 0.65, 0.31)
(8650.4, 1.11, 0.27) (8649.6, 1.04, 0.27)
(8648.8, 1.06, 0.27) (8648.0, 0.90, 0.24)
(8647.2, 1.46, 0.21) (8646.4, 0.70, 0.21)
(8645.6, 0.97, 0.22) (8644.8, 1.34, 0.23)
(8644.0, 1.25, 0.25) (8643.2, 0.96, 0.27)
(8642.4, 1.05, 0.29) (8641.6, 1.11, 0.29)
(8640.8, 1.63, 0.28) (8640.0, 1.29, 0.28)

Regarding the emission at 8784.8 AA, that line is [S II] 6716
